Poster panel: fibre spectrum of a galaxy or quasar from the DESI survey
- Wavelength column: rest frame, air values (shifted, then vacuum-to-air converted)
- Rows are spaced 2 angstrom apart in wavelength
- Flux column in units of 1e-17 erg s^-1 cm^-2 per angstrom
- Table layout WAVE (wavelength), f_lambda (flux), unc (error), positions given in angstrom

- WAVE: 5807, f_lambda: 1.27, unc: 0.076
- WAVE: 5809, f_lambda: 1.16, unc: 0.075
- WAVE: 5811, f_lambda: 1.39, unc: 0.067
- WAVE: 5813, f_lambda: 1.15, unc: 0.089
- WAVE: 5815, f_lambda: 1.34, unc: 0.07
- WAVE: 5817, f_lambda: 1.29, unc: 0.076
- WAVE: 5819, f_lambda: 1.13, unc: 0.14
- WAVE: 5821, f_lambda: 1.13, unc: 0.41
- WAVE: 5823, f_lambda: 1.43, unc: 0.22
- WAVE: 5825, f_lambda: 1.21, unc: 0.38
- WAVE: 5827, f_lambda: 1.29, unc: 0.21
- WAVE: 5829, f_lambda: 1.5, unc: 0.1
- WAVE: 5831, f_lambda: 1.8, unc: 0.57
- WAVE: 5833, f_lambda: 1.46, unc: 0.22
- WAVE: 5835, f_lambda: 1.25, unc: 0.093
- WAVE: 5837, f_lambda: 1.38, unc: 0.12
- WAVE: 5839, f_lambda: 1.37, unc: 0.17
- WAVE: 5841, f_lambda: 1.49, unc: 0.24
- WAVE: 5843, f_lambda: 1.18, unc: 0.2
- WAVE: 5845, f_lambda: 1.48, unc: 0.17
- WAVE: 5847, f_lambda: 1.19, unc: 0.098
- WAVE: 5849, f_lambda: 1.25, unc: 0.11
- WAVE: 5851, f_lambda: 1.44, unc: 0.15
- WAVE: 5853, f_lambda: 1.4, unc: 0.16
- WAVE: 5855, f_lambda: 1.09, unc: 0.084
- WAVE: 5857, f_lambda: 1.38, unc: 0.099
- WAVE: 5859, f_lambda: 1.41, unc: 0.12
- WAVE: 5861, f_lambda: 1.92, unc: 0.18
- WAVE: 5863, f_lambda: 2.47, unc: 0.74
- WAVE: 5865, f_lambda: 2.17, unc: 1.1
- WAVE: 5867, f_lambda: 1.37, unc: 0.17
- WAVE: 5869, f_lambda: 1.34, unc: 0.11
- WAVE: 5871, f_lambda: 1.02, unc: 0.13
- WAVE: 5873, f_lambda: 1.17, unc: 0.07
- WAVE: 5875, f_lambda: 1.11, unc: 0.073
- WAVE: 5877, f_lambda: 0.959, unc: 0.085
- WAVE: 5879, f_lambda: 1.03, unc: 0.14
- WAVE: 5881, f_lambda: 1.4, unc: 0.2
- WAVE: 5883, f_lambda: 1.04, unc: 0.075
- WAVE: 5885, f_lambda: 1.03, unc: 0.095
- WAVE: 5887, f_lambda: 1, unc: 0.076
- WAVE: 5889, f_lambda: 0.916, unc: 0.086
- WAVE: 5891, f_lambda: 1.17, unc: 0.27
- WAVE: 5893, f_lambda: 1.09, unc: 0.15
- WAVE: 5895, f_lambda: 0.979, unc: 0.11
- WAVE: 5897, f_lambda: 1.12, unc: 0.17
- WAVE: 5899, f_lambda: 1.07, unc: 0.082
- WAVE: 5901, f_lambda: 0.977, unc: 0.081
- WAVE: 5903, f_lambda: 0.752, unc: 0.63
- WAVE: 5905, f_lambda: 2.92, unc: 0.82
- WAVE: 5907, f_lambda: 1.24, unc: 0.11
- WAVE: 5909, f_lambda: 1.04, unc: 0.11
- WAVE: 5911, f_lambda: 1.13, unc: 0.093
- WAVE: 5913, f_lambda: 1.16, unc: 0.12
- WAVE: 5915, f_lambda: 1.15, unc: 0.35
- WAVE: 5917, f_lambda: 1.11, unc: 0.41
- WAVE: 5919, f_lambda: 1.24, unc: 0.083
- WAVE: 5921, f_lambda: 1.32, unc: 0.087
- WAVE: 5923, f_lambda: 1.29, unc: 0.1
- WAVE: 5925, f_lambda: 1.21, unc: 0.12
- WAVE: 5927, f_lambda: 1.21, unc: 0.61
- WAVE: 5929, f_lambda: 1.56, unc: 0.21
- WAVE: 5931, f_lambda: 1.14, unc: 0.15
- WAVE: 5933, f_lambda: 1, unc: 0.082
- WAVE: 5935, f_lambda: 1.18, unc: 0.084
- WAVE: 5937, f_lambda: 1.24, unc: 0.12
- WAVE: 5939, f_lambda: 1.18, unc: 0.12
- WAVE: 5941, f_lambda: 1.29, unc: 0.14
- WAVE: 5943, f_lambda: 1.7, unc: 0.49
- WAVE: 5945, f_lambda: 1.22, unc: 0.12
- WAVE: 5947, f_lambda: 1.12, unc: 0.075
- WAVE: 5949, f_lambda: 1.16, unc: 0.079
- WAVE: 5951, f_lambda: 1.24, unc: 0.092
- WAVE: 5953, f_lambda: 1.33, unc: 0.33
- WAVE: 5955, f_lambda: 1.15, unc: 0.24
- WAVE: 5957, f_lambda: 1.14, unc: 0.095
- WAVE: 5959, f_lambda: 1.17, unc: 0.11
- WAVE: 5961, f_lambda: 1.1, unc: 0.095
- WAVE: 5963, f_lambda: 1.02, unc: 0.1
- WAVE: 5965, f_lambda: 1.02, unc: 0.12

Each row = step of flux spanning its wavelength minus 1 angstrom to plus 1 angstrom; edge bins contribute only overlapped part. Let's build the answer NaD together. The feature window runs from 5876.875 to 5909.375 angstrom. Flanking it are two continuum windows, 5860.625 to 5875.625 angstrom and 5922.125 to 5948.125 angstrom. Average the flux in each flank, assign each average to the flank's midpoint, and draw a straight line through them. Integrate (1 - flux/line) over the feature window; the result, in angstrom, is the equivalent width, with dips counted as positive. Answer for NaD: 6.2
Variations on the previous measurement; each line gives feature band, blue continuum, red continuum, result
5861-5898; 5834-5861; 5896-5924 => 1.2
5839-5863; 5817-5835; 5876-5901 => -3.8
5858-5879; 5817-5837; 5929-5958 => -2.6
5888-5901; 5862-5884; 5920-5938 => 2.6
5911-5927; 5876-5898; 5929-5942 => -0.7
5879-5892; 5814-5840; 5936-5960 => 2.1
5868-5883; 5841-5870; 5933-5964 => 3.1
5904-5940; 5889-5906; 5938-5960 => -1.5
